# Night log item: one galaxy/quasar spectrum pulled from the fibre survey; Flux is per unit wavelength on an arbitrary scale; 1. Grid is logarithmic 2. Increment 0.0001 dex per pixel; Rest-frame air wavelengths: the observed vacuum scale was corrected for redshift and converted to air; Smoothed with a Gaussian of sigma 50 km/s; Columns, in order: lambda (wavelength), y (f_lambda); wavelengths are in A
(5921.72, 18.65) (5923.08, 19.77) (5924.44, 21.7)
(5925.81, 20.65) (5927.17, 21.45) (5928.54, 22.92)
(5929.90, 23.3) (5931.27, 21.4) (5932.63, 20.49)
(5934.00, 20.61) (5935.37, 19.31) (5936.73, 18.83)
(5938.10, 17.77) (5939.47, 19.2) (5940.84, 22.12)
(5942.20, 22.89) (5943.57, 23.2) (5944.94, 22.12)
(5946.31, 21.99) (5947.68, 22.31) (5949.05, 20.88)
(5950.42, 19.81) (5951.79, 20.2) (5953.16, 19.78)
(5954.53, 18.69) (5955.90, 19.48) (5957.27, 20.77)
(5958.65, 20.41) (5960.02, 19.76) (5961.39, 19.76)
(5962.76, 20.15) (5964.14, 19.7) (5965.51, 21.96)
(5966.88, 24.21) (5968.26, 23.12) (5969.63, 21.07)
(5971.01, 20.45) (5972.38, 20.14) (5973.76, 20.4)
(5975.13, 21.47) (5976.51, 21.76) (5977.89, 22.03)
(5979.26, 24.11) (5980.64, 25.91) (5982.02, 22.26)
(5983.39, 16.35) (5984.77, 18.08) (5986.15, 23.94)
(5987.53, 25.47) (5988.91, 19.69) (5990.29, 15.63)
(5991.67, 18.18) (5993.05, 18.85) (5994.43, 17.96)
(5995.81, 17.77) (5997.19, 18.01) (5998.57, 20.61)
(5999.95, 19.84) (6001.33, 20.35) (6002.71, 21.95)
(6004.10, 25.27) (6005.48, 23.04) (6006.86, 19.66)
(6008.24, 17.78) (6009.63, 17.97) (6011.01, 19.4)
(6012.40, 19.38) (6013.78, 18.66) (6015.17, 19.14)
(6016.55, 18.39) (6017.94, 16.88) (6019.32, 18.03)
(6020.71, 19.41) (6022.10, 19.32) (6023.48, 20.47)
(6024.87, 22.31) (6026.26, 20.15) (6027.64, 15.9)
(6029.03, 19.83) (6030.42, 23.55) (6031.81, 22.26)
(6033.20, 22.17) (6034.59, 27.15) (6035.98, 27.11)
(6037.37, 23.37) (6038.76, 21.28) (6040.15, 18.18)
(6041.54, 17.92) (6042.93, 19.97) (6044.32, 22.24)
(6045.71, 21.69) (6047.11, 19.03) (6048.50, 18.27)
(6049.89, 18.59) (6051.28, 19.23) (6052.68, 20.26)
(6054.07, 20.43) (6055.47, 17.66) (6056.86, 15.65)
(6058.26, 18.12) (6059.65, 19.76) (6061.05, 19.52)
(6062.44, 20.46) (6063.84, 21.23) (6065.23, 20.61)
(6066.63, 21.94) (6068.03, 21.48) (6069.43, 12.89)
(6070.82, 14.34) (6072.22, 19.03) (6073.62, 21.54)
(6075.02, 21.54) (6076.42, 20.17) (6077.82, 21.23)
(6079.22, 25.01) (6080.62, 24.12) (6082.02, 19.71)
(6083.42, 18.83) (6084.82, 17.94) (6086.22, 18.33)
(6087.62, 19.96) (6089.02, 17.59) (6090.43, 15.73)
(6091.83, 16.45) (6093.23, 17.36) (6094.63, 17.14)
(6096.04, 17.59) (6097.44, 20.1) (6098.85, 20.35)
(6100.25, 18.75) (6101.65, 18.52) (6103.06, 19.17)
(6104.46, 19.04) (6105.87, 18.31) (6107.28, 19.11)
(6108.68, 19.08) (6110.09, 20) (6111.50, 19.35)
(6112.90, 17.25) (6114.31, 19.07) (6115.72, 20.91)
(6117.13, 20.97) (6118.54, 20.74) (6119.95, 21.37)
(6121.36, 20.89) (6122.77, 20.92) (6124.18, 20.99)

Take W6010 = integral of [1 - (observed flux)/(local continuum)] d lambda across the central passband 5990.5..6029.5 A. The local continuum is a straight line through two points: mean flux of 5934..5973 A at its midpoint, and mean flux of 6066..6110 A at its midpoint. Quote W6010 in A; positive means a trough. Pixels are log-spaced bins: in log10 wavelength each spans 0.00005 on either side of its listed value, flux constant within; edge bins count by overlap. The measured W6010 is 1.26 A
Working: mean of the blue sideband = 20.7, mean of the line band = 19.4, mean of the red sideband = 19.1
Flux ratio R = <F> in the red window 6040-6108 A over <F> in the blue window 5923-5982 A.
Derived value 0.9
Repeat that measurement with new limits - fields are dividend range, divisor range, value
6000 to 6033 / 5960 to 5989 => 0.93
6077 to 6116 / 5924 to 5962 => 0.92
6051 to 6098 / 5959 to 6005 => 0.92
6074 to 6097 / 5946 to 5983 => 0.91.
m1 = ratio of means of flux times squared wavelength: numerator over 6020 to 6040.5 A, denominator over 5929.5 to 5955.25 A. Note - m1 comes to 1.1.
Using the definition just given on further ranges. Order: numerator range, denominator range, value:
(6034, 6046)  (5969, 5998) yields 1.10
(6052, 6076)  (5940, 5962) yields 0.96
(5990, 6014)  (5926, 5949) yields 0.94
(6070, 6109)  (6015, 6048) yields 0.94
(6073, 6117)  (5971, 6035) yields 0.98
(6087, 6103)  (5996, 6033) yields 0.94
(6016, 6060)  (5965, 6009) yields 0.98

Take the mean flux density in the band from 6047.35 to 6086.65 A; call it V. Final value 19.6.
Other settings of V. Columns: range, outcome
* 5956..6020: 20.3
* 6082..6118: 18.7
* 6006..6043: 20.2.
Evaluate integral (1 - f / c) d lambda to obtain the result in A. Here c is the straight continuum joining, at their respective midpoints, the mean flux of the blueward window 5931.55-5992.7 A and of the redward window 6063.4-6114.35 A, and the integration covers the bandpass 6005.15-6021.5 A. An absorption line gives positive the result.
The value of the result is 1.03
